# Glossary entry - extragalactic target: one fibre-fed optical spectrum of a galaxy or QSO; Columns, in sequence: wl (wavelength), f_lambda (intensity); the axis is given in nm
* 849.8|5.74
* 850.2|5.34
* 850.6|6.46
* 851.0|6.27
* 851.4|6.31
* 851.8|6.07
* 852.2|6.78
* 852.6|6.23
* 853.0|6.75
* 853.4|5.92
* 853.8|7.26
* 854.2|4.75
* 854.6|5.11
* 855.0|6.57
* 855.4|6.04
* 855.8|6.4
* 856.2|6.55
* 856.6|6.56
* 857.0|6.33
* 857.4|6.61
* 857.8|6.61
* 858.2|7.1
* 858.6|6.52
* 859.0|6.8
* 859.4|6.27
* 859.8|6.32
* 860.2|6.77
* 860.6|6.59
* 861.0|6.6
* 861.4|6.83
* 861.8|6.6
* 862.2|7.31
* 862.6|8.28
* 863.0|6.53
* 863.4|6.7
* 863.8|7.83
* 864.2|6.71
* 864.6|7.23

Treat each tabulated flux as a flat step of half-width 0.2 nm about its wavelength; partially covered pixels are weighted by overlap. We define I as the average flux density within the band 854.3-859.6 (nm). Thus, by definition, 6.39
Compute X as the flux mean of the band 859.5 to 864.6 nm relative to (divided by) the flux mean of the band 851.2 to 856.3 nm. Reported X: 1.12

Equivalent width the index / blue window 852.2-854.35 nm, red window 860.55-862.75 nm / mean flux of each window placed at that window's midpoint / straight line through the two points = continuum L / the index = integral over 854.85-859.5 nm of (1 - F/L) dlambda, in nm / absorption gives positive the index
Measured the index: 0.06 nm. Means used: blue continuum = 6.27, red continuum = 7.04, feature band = 6.54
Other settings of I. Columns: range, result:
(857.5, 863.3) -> 6.79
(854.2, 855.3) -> 5.66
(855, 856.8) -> 6.41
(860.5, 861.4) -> 6.65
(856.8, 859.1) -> 6.66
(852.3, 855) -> 6.07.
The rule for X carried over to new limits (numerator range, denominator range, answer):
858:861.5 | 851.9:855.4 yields 1.08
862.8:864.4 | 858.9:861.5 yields 1.06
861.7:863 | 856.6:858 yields 1.12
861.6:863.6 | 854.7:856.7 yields 1.12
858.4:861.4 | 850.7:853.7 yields 1.03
